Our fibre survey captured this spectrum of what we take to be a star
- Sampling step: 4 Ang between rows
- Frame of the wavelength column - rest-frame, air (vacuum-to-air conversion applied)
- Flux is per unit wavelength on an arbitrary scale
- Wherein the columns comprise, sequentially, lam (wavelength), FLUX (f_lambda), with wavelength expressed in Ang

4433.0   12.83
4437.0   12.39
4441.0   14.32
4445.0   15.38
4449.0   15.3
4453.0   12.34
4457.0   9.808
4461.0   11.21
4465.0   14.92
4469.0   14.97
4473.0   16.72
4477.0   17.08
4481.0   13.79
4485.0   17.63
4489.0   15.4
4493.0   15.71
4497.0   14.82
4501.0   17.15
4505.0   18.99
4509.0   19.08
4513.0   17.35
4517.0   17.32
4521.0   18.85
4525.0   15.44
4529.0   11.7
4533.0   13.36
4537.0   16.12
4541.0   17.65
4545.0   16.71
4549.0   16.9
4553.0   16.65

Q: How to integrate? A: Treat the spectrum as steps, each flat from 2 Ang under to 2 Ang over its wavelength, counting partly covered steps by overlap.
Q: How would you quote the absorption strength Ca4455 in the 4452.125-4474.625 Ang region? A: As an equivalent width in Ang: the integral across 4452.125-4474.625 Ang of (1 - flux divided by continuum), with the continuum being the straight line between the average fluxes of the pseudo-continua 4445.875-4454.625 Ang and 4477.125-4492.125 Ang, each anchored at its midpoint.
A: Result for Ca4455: 2.2 Ang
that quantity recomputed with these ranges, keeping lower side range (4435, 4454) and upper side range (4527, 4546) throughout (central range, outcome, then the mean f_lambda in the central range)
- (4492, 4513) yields -3.7 Ang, 17.2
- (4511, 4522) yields -2.2 Ang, 17.7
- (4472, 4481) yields -1.2 Ang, 16.2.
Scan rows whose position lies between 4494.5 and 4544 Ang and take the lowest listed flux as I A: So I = 11.7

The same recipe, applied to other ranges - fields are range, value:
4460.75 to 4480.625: 11.21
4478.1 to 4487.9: 13.79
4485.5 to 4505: 14.82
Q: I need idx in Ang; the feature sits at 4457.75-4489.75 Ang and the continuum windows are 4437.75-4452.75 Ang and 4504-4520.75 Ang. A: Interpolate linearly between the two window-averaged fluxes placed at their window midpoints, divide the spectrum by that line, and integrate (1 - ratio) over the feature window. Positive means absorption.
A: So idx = 2.18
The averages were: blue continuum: 14.5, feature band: 15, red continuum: 18.2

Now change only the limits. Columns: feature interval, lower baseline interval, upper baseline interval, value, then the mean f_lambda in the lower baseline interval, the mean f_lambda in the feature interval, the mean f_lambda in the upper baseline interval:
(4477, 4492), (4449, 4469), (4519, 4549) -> -2.3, 12.7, 15.8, 15.8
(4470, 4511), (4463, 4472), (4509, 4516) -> -0.2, 15.1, 16.6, 17.8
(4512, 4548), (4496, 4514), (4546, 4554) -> 2.3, 17.6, 16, 16.8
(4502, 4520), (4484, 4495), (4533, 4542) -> -2.3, 16.1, 18.2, 16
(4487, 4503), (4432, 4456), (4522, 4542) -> -1.5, 13.6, 15.8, 14.9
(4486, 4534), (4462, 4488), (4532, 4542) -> -2.0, 15.7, 16.4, 15.8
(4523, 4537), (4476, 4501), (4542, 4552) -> 2.3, 15.8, 13.9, 16.9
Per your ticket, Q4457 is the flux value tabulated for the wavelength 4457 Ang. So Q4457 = 9.808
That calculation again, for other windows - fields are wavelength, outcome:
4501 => 17.15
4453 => 12.34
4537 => 16.12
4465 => 14.92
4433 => 12.83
